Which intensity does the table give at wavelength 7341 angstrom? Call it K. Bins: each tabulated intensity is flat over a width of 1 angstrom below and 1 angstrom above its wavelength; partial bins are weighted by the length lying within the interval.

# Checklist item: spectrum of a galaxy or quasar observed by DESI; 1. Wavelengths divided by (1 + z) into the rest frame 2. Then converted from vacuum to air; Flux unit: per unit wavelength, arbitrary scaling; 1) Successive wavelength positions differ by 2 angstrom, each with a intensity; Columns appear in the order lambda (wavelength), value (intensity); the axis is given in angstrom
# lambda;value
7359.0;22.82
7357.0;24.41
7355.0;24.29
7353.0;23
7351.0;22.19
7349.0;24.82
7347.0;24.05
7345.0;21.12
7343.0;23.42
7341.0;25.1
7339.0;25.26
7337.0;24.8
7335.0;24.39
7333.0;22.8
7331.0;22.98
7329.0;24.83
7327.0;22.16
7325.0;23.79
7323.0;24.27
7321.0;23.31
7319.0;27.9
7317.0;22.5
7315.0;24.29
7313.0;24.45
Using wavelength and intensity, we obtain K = 25.1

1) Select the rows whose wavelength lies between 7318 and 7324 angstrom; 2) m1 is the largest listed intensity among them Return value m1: 27.9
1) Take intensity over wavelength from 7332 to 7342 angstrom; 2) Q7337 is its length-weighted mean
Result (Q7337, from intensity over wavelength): 24.5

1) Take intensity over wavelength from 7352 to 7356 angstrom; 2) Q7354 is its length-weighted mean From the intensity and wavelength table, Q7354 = 23.6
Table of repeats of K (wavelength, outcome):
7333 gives 22.8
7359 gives 22.82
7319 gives 27.9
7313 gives 24.45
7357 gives 24.41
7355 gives 24.29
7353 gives 23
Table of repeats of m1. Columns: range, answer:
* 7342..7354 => 24.82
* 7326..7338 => 24.83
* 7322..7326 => 24.27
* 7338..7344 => 25.26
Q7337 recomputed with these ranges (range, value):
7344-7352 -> 23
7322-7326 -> 24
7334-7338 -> 24.6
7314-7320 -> 24.9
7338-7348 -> 23.8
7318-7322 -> 25.6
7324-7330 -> 23.6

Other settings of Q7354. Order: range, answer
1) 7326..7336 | 23.4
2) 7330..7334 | 22.9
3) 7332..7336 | 23.6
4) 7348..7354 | 23.3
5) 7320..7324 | 23.8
